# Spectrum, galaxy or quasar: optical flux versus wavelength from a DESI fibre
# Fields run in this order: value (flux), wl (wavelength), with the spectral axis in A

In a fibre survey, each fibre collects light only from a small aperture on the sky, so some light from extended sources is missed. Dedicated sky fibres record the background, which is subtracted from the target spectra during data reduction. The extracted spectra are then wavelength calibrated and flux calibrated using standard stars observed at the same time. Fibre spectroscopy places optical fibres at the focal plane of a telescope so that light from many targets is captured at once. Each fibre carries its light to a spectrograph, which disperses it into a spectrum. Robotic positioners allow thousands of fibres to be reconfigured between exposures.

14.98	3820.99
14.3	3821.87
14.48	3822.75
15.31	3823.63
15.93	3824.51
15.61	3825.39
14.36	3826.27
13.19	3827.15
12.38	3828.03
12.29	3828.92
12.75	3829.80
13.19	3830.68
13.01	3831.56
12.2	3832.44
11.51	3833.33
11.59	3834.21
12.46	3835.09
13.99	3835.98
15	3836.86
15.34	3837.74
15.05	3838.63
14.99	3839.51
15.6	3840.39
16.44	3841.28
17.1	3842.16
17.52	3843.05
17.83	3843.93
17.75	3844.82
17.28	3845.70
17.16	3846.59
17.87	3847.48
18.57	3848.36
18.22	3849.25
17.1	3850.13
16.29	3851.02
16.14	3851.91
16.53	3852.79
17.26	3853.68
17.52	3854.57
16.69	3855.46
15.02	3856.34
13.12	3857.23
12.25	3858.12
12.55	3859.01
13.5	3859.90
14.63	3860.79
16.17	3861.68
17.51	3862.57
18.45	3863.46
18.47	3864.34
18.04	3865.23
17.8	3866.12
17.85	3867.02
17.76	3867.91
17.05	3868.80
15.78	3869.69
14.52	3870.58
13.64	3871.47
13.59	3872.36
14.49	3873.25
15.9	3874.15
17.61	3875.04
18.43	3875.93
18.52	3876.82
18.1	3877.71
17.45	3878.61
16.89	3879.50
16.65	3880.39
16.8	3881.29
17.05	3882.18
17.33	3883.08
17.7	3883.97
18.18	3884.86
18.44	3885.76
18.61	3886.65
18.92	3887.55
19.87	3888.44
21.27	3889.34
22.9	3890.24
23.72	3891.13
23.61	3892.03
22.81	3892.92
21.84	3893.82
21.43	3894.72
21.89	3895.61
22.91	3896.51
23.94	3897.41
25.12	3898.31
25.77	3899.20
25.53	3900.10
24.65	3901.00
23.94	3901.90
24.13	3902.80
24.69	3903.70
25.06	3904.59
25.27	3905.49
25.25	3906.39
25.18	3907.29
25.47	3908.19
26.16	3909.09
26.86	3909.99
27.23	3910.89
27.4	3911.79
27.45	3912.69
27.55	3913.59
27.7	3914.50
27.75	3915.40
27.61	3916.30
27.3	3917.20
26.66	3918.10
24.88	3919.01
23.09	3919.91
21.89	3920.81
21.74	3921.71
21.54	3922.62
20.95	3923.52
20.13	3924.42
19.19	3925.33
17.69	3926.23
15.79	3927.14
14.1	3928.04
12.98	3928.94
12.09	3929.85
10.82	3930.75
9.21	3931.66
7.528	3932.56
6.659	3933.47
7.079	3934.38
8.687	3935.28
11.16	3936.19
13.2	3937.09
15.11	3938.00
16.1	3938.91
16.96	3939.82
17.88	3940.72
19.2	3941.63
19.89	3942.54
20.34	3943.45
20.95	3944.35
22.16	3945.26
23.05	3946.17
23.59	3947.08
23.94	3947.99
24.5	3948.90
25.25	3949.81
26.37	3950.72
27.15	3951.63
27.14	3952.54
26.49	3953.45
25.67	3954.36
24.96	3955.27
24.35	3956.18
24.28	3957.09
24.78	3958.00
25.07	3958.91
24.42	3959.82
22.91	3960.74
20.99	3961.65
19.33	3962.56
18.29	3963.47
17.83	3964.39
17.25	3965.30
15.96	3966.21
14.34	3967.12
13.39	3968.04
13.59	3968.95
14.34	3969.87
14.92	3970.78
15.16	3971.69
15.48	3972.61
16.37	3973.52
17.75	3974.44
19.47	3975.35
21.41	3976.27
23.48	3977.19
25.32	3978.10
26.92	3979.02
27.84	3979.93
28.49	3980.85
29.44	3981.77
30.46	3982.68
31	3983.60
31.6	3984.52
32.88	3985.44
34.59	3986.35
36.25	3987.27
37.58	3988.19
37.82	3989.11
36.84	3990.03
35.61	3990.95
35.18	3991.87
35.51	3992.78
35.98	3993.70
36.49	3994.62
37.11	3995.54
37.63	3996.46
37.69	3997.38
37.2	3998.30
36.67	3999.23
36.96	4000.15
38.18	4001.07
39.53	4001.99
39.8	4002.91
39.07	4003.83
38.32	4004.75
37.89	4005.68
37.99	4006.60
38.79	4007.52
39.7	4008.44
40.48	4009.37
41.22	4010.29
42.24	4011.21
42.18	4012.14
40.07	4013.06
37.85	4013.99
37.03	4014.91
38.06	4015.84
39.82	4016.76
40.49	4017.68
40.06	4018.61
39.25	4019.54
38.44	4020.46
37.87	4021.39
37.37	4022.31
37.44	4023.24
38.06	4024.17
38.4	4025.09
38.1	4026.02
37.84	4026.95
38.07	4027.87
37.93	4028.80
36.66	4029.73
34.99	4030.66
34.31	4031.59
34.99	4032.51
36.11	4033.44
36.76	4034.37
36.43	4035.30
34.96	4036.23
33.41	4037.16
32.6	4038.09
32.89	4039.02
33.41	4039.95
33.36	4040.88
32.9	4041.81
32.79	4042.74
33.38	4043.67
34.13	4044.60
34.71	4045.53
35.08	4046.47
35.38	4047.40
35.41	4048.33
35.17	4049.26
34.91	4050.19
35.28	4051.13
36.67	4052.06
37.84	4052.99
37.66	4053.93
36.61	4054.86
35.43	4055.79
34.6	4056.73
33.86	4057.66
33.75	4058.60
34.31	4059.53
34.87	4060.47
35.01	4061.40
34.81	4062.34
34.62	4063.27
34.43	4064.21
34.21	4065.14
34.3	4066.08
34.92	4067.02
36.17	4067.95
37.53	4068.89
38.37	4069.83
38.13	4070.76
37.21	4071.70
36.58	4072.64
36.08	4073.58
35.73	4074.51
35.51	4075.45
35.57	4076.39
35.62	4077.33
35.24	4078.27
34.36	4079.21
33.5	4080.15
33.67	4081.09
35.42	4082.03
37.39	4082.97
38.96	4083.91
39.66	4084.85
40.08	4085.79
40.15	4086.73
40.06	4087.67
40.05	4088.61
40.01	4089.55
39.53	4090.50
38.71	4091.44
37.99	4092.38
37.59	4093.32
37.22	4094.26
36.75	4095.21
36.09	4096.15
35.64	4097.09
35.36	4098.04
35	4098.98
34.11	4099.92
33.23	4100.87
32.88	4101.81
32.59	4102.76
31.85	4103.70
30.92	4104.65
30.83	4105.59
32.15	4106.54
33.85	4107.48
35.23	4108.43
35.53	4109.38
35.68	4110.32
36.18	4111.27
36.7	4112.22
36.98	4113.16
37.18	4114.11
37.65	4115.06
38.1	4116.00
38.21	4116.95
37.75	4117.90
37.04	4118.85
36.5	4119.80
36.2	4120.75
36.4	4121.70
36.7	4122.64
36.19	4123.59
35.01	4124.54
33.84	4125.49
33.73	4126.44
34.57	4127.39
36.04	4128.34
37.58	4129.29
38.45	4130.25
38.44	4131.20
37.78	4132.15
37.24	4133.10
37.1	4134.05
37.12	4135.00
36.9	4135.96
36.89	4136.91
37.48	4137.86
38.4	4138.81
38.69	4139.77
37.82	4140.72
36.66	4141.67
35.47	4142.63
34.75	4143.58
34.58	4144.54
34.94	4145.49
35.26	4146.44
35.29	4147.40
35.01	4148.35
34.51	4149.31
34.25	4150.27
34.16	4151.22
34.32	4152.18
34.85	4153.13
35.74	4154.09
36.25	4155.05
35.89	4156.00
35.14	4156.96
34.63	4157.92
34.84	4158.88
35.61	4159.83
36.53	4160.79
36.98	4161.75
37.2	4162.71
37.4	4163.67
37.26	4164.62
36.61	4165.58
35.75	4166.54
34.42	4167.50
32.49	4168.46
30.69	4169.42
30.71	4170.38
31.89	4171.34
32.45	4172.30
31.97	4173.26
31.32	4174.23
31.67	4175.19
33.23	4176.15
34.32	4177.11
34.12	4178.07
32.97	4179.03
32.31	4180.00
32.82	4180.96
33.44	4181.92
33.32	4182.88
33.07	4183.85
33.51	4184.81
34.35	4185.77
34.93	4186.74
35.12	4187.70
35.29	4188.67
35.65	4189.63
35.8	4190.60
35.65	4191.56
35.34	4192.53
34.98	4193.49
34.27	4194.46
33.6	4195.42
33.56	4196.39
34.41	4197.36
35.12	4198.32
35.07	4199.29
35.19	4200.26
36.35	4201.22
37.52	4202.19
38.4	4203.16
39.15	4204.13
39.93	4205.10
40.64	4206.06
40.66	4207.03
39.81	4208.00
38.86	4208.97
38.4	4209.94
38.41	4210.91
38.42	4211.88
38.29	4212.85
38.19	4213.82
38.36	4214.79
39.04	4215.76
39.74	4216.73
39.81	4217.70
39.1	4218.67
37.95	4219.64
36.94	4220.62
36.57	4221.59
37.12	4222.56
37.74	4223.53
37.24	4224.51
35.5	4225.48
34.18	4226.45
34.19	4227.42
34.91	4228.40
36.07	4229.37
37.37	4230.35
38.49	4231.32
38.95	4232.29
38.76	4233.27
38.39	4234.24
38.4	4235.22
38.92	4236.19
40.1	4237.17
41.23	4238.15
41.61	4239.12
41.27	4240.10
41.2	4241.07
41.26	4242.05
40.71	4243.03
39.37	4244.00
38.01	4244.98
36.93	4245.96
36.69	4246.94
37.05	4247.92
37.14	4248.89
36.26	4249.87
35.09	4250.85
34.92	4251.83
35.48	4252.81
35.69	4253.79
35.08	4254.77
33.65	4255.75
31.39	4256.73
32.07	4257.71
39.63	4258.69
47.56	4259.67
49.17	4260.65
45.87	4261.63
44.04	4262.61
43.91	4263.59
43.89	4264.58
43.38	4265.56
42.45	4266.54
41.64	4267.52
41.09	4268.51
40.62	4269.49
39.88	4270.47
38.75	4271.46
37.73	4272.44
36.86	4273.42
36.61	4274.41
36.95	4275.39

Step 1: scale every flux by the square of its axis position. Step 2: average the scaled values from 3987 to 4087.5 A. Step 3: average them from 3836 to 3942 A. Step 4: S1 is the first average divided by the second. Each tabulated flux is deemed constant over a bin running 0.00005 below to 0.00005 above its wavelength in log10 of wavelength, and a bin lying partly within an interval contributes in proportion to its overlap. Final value 2.10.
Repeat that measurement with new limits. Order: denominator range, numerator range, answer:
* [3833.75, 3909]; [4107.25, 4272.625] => 2.33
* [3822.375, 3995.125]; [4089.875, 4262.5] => 2.04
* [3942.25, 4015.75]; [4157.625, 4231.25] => 1.38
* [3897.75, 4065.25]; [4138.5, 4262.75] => 1.41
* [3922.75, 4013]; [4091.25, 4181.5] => 1.51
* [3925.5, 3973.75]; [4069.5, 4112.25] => 2.12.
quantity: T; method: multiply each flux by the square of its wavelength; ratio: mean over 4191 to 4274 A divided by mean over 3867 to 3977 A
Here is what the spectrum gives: 2.2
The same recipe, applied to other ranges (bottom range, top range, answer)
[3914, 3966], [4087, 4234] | 2.00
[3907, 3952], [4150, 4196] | 1.92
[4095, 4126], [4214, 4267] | 1.17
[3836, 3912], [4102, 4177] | 2.12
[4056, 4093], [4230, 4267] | 1.17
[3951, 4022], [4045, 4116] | 1.23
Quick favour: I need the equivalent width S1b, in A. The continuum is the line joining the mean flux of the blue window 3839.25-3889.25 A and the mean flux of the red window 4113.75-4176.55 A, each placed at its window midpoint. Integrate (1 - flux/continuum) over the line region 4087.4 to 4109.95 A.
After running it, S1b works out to -2.1 A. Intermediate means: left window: 16.8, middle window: 35.5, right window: 35.6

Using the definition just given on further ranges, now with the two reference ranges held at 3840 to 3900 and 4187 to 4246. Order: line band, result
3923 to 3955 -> 5.8 A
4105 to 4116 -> -1.3 A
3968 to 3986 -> 1.0 A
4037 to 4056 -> -4.6 A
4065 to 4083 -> -3.8 A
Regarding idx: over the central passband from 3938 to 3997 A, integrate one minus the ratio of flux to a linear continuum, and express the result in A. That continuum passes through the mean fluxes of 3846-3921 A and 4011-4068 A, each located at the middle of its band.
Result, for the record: 8.6 A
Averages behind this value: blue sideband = 20.2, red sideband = 36.1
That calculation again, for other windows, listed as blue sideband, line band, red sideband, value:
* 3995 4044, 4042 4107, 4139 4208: 1.5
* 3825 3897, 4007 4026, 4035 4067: -4.7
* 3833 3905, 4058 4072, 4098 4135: -1.5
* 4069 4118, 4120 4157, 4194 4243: 0.8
